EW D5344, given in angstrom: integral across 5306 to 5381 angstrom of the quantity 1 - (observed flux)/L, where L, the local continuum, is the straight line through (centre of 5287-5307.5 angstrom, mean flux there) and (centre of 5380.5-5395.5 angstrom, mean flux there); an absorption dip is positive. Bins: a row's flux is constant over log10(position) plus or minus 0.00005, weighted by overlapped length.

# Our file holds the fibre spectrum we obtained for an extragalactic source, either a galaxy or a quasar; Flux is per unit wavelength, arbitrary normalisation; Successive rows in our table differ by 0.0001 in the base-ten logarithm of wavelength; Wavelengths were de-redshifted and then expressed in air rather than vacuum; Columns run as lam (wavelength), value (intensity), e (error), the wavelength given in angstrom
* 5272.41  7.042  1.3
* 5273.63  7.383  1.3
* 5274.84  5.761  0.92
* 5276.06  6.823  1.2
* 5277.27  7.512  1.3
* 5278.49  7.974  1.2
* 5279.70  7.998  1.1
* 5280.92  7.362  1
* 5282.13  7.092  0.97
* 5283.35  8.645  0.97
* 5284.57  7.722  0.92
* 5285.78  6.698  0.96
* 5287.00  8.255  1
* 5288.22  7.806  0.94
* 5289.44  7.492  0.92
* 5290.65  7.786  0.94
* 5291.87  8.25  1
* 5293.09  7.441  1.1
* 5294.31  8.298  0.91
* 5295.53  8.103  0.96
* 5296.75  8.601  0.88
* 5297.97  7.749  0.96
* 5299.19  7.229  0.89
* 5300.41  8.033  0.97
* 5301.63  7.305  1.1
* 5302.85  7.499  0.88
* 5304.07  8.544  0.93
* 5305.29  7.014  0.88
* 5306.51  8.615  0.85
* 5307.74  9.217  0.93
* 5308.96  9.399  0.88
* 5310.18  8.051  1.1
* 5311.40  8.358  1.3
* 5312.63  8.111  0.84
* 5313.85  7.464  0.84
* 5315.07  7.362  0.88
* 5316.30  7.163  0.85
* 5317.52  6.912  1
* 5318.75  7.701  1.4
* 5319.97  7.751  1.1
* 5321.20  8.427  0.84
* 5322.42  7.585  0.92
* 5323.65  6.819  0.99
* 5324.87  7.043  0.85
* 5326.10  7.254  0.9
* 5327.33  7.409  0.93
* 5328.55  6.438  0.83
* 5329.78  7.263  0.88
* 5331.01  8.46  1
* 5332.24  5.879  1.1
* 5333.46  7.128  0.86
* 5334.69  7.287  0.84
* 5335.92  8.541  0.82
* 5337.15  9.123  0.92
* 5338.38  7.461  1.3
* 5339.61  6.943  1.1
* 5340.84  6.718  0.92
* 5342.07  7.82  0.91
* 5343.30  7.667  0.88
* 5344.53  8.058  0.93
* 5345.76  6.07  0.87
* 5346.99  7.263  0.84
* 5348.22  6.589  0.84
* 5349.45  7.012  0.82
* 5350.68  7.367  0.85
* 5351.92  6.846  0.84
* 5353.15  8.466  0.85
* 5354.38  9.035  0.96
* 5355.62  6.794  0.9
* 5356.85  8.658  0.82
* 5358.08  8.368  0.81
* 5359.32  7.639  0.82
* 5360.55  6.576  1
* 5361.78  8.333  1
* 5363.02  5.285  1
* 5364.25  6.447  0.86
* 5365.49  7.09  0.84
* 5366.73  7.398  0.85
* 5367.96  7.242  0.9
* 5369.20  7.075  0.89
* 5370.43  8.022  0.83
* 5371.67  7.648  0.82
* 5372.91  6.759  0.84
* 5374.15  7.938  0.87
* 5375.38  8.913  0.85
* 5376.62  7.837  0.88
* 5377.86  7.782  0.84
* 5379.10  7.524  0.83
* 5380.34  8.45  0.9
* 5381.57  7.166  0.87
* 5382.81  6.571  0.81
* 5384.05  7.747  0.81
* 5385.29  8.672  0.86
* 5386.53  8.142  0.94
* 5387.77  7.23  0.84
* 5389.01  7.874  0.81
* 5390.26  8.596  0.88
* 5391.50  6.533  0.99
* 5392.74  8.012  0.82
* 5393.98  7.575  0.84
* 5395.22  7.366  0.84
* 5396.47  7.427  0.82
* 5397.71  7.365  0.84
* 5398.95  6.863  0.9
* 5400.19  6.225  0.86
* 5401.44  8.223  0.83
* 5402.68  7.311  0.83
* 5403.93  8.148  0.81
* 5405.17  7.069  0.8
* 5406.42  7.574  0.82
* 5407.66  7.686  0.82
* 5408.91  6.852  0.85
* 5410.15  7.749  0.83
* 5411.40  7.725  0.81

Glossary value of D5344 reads 1.98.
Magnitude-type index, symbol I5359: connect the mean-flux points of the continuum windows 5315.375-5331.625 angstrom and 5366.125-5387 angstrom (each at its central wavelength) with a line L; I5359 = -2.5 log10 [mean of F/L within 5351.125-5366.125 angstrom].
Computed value 0.02 mag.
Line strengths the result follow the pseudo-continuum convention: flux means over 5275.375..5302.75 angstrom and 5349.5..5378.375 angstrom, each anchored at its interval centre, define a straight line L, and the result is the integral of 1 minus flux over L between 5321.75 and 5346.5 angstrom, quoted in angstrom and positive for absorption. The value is 0.8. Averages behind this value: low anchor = 7.73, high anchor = 7.53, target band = 7.35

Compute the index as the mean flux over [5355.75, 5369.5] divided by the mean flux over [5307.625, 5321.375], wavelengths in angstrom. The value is 0.92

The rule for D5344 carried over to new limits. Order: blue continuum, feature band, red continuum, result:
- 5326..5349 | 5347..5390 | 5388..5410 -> -0.89 angstrom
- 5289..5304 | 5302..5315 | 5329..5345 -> -0.70 angstrom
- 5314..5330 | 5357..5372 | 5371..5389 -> 0.66 angstrom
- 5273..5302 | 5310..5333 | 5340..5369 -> 0.16 angstrom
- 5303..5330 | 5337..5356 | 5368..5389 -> 0.73 angstrom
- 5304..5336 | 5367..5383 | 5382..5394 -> 0.10 angstrom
